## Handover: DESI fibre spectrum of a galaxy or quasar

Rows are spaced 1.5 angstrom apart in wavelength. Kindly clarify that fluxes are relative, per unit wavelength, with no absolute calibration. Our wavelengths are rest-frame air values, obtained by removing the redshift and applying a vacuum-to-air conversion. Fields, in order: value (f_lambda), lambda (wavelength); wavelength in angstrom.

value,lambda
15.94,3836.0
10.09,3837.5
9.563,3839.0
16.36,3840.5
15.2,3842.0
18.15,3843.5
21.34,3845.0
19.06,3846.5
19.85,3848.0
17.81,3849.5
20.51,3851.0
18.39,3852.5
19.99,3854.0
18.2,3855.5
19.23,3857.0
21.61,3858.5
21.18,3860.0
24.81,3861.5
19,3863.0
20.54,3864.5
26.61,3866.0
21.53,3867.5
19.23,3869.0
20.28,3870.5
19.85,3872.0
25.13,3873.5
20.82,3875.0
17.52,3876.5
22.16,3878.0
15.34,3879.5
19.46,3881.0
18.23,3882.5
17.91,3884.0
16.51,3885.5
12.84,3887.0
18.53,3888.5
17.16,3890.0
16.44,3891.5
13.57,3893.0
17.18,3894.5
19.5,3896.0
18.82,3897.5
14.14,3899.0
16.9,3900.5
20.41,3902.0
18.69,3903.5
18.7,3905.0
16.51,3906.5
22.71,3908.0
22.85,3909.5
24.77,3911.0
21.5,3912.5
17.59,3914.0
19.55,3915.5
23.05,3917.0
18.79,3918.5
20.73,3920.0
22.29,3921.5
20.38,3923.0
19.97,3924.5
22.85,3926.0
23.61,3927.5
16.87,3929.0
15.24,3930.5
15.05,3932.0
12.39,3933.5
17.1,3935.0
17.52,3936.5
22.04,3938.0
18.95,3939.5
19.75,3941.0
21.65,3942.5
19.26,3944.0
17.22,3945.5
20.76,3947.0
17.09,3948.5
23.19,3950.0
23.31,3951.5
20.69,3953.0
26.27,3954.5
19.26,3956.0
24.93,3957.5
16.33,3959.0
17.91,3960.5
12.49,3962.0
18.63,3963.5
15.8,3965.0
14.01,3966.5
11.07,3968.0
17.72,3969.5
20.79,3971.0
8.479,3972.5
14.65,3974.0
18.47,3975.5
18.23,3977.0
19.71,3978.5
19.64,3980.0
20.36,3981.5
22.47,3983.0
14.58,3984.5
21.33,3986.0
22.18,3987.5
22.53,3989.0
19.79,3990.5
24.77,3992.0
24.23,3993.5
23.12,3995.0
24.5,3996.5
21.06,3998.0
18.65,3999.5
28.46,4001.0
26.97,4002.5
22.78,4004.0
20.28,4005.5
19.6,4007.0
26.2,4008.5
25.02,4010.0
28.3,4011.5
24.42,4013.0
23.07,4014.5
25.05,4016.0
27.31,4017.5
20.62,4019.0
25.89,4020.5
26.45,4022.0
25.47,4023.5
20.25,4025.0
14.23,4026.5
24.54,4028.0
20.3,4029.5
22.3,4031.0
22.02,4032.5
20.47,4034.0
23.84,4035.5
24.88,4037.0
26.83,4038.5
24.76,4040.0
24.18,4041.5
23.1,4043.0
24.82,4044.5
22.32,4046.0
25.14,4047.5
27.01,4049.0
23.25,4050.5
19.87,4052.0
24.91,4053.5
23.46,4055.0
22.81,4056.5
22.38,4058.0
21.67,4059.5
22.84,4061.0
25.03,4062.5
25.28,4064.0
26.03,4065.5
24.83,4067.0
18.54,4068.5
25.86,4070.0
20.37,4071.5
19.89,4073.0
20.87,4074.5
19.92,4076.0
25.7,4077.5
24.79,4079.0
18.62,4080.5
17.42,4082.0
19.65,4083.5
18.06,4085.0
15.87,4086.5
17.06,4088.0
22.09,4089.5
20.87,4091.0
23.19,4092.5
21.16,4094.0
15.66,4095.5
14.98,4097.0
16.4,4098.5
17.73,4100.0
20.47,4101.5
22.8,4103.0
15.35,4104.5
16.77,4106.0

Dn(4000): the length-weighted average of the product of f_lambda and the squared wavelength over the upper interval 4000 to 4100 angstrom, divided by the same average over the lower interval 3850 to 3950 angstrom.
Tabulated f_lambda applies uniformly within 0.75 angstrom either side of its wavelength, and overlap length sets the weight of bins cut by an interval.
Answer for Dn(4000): 1.3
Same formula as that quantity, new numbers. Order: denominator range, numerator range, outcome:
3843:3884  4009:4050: 1.28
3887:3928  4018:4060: 1.28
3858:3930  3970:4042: 1.19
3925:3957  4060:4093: 1.17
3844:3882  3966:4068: 1.18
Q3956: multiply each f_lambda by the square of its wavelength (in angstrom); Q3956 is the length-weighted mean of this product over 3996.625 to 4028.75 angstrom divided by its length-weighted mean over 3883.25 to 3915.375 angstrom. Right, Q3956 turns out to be 1.37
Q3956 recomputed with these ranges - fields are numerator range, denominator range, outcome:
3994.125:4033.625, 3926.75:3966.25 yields 1.28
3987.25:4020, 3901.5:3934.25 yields 1.25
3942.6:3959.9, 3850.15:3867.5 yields 1.04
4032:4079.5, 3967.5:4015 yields 1.14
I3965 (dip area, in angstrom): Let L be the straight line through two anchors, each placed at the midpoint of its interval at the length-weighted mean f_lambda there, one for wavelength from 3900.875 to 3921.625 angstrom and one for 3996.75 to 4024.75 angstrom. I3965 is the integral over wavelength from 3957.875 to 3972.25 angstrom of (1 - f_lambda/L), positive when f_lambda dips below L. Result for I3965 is 4.1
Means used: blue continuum 20.5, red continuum 24.1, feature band 16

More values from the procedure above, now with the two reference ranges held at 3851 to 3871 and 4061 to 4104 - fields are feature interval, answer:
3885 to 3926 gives 3.6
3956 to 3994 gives 4.3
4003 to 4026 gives -3.6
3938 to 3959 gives -0.1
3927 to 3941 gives 2.1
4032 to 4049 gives -2.7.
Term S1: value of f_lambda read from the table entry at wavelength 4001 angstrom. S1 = 28.46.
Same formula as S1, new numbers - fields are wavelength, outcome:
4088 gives 17.06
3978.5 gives 19.71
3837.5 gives 10.09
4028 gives 24.54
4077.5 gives 25.7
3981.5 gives 20.36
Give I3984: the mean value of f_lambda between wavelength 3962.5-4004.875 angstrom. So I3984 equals 19.8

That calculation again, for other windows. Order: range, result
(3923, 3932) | 19.4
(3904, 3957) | 20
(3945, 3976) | 18.1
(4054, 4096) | 21.5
